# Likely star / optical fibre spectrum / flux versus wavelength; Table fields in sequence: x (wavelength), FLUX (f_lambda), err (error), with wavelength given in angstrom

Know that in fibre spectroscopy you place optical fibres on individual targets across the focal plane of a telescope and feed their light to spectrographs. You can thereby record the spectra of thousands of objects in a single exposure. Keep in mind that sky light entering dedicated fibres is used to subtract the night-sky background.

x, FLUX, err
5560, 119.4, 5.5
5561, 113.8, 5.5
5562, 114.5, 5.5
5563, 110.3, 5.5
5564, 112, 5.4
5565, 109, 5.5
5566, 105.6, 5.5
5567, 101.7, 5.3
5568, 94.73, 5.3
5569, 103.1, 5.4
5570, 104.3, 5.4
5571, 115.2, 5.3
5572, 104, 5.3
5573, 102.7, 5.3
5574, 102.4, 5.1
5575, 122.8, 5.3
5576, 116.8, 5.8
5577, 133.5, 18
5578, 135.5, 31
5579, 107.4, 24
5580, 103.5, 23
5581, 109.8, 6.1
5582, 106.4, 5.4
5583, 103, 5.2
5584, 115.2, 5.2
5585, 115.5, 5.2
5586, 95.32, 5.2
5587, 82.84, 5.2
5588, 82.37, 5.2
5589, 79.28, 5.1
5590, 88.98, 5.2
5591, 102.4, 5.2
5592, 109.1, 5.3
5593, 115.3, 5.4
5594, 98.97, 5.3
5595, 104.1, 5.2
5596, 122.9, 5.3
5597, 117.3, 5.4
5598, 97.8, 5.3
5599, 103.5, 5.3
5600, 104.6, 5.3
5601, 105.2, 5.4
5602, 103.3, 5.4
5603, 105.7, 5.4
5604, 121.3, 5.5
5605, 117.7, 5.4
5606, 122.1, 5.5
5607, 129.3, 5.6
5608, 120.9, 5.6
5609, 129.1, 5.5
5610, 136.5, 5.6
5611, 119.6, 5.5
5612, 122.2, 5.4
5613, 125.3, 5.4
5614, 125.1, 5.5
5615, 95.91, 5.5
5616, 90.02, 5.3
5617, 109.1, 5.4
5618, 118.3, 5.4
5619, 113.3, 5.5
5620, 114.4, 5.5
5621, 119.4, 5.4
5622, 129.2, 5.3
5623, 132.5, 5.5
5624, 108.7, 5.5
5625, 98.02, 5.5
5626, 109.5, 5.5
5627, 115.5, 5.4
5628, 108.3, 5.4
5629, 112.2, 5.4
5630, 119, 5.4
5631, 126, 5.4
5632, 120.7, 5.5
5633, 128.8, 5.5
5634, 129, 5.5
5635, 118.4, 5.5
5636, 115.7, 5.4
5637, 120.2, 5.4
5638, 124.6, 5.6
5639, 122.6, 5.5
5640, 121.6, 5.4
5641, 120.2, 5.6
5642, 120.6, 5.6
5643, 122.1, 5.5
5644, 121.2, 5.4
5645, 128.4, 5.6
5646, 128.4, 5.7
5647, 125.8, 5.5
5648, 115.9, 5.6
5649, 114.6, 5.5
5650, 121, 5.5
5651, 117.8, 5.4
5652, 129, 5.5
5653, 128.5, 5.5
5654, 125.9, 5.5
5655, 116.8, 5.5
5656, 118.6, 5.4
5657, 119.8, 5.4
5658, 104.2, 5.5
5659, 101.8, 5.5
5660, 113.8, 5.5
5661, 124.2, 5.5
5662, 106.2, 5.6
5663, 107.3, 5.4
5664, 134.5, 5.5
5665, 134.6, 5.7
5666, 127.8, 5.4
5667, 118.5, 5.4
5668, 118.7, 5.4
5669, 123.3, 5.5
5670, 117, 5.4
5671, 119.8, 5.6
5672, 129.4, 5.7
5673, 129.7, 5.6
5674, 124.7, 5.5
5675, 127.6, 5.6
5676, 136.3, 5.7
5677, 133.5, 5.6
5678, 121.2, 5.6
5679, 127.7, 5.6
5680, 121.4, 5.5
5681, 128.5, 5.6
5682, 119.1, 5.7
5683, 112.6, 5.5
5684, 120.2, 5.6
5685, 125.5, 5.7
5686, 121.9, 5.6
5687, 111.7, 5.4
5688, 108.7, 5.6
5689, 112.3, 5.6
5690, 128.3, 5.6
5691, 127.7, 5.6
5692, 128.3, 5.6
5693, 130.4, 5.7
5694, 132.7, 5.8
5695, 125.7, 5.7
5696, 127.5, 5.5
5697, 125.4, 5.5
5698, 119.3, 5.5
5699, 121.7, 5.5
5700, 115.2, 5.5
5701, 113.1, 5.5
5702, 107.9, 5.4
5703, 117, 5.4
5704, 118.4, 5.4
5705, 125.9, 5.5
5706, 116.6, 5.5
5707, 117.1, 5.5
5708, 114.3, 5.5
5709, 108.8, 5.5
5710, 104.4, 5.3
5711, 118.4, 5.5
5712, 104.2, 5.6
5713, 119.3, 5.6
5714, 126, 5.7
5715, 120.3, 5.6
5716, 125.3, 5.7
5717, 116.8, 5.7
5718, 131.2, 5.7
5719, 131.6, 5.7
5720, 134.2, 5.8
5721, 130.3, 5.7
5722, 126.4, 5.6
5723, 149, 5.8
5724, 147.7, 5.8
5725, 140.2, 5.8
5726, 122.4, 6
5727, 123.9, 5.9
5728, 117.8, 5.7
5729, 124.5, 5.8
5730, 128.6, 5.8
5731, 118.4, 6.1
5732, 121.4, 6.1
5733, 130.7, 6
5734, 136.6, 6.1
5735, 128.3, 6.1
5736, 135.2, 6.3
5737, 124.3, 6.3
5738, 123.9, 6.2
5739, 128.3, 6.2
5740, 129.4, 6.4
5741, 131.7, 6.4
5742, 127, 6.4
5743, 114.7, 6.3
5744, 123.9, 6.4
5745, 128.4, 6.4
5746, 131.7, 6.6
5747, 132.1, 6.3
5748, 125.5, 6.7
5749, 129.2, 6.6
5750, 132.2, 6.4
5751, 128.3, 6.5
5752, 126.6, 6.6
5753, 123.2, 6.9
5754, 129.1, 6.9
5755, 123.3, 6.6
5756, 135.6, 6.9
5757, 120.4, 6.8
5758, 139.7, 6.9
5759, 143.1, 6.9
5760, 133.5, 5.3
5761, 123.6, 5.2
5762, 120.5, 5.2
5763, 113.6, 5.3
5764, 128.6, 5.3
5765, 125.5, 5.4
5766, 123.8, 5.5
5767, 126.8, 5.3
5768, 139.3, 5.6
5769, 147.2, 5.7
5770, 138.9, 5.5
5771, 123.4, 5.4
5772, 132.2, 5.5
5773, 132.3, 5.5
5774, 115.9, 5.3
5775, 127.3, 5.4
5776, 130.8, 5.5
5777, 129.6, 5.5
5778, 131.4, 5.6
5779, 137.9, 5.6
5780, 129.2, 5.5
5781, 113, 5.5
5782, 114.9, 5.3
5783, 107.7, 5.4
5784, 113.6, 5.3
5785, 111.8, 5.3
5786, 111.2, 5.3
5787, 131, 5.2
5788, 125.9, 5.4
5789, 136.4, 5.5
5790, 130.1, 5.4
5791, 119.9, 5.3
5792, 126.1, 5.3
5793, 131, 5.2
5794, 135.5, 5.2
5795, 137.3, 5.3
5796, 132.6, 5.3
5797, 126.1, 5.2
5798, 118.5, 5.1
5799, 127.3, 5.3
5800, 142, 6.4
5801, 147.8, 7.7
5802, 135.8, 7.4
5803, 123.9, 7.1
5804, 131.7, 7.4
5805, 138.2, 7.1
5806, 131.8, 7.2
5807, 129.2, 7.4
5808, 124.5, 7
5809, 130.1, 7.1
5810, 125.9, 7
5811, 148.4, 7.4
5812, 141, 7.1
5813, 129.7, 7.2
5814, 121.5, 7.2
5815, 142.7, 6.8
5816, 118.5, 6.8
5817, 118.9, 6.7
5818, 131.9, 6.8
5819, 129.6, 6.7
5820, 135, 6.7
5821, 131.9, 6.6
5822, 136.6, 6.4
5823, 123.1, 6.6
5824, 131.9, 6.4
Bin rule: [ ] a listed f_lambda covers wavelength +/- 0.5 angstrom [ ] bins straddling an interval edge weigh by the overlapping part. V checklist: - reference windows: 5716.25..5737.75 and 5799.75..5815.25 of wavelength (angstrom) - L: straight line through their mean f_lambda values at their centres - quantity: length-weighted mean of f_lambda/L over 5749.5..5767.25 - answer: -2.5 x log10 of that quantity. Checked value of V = 0.03 mag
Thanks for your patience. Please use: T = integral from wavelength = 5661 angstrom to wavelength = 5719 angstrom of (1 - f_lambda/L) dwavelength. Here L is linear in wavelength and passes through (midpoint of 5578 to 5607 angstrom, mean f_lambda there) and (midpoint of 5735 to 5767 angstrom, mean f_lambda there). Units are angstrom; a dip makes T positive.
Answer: -1.0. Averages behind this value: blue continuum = 106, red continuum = 128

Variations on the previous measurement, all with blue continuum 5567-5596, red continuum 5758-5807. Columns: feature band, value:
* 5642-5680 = -2.4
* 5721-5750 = -1.3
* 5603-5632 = -2.0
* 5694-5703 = -0.1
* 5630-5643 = -1.2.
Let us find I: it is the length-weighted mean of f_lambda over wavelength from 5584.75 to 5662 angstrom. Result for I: 115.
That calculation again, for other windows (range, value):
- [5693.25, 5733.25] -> 123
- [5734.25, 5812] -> 128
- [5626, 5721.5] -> 121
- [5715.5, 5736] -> 129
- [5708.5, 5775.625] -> 127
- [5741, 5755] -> 127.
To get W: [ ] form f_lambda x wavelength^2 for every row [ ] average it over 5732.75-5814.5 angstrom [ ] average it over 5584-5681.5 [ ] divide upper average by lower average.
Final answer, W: 1.2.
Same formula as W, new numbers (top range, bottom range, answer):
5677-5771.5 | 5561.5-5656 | 1.15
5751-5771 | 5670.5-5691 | 1.08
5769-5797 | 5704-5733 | 1.05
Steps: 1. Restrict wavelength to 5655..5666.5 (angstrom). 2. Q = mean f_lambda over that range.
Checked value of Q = 117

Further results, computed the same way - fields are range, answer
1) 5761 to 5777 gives 128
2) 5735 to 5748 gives 128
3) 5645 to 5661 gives 119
